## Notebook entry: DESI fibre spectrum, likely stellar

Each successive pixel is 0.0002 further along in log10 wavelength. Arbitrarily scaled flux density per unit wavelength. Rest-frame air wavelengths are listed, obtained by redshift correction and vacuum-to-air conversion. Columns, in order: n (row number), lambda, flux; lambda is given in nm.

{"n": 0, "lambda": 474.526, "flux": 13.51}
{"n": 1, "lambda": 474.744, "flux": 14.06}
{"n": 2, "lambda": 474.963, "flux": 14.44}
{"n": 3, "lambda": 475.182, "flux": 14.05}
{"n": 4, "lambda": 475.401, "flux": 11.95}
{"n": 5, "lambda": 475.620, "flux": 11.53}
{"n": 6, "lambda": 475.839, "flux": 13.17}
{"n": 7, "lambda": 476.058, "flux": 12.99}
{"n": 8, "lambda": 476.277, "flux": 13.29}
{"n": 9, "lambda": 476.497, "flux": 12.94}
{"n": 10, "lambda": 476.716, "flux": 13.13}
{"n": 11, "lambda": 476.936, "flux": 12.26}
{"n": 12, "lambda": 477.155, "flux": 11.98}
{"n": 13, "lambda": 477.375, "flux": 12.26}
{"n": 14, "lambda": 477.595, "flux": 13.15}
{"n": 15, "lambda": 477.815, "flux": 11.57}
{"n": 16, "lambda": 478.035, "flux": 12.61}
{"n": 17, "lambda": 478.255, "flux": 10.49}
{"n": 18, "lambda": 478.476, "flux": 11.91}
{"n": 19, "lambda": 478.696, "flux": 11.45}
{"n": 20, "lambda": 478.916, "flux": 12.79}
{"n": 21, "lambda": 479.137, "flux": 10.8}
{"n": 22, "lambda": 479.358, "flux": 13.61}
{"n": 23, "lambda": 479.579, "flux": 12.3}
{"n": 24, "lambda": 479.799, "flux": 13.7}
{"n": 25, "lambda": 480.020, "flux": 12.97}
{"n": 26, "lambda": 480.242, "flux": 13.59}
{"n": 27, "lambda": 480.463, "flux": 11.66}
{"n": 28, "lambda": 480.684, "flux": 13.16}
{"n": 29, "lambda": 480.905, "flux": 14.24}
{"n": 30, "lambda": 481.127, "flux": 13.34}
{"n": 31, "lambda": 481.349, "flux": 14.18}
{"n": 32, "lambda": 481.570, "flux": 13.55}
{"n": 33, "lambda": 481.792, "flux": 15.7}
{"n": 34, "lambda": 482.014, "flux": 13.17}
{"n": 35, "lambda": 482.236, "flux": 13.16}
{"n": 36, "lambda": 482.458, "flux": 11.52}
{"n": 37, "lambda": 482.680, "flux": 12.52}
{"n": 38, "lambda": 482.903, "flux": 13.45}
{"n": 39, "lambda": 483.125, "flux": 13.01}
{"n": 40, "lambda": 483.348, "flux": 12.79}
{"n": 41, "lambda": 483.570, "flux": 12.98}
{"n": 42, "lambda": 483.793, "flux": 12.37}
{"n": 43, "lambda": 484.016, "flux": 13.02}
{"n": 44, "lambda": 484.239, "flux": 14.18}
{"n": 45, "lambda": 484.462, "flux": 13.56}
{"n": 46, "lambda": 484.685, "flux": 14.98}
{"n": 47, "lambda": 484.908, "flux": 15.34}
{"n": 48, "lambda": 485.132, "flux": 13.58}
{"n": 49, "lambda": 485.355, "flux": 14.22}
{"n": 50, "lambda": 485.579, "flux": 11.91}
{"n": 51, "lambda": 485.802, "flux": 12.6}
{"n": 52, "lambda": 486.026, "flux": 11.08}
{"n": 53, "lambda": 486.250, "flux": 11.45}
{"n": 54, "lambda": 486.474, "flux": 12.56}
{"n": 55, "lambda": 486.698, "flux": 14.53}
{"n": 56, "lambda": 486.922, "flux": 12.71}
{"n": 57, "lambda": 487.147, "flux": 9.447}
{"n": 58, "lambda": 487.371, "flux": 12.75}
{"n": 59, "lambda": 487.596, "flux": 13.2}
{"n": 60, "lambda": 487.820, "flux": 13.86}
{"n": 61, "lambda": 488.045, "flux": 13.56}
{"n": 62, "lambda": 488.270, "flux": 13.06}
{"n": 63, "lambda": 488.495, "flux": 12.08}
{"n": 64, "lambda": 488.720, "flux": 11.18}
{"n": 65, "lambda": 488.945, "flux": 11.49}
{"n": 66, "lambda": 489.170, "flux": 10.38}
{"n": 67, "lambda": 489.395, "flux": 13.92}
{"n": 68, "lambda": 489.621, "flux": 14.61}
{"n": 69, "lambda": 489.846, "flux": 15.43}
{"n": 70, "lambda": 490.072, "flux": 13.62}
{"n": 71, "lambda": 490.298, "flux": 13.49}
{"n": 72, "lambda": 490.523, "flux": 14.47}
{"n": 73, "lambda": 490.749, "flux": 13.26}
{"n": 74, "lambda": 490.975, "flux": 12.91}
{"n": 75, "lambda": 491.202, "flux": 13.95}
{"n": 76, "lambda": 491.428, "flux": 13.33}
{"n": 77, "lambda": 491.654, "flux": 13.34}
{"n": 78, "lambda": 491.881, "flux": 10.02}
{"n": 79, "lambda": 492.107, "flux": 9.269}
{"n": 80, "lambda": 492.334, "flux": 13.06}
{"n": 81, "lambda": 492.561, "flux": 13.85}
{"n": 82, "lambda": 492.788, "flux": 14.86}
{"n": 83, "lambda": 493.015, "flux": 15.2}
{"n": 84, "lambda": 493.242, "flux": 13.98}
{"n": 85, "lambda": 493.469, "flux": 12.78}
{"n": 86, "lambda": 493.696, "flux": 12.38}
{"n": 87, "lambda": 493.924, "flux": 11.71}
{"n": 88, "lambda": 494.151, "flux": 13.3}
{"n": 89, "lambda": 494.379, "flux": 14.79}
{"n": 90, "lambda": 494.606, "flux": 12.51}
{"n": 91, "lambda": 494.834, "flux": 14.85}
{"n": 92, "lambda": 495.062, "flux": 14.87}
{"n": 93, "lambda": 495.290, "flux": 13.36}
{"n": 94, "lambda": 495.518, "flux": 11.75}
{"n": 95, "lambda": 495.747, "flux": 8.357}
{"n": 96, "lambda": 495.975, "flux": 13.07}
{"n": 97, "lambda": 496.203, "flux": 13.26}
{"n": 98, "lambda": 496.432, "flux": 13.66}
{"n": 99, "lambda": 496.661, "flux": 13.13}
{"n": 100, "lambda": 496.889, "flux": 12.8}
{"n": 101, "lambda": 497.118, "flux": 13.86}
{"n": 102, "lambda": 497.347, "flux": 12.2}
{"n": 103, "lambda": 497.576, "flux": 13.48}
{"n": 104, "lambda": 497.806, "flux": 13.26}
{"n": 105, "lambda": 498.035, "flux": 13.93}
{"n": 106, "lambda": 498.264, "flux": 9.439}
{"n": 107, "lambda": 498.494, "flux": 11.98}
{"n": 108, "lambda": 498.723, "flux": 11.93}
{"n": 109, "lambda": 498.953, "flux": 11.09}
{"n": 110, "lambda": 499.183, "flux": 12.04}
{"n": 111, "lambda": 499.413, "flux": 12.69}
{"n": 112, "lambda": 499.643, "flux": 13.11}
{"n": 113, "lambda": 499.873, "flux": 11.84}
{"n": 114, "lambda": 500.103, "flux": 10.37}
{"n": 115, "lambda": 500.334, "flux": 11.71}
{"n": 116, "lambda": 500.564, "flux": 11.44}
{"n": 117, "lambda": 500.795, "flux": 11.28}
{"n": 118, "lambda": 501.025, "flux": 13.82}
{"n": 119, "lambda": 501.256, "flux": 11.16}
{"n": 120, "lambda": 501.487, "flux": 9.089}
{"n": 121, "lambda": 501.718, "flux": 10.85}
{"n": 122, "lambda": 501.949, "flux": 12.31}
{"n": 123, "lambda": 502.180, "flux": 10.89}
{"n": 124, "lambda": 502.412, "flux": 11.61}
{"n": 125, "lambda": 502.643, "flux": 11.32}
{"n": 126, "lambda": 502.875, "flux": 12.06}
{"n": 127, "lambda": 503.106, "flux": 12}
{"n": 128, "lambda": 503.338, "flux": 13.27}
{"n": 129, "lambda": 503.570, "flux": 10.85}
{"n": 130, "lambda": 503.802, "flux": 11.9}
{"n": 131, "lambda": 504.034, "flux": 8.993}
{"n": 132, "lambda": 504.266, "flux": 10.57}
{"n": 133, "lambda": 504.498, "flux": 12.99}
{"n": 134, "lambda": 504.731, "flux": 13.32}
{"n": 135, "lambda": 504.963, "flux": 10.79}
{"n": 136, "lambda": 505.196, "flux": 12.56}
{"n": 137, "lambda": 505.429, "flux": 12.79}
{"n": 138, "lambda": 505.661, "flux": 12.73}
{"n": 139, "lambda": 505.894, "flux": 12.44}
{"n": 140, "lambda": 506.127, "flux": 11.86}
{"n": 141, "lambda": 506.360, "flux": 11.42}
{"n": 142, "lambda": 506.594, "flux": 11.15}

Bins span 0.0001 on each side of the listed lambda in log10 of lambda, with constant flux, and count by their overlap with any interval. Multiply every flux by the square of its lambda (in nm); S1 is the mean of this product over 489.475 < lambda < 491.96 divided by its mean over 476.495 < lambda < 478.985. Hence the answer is 1.17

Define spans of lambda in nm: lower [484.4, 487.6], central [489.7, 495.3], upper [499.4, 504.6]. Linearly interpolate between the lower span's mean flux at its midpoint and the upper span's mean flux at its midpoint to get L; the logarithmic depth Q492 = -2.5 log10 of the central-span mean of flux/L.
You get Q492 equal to -0.09 mag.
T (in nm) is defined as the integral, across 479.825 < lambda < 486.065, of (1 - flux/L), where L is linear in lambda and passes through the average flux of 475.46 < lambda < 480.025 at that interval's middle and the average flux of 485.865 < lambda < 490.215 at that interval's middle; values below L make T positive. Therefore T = -0.380 nm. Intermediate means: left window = 12.4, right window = 12.7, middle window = 13.3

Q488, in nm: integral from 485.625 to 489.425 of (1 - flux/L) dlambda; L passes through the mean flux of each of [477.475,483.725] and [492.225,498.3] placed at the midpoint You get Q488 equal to 0.20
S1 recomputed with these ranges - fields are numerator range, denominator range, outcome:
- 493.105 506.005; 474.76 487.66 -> 1.02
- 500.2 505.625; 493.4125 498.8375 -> 0.94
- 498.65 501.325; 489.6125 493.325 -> 0.92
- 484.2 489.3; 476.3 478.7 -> 1.08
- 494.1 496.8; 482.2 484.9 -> 1.04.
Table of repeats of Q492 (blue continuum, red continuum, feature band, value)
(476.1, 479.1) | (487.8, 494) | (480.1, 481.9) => -0.10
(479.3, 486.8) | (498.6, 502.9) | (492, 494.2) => -0.06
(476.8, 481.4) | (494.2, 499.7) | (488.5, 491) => -0.04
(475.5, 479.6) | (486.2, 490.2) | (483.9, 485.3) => -0.12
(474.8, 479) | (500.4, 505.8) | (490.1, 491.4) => -0.13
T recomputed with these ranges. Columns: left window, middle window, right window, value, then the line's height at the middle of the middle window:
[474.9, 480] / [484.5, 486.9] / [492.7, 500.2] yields -0.11 nm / 12.6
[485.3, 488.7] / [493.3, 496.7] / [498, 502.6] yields -0.28 nm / 12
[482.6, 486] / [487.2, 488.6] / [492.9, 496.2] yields 0.03 nm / 13.2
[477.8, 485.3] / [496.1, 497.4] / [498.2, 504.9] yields -0.14 nm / 11.9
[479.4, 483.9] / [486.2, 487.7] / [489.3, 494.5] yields 0.10 nm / 13.3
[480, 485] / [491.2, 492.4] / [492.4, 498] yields 0.12 nm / 13.3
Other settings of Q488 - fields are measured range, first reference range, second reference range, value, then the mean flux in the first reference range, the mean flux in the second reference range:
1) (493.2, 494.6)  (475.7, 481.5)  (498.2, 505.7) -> -0.12 nm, 12.7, 11.7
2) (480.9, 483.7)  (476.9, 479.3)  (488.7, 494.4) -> -0.23 nm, 12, 13.1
